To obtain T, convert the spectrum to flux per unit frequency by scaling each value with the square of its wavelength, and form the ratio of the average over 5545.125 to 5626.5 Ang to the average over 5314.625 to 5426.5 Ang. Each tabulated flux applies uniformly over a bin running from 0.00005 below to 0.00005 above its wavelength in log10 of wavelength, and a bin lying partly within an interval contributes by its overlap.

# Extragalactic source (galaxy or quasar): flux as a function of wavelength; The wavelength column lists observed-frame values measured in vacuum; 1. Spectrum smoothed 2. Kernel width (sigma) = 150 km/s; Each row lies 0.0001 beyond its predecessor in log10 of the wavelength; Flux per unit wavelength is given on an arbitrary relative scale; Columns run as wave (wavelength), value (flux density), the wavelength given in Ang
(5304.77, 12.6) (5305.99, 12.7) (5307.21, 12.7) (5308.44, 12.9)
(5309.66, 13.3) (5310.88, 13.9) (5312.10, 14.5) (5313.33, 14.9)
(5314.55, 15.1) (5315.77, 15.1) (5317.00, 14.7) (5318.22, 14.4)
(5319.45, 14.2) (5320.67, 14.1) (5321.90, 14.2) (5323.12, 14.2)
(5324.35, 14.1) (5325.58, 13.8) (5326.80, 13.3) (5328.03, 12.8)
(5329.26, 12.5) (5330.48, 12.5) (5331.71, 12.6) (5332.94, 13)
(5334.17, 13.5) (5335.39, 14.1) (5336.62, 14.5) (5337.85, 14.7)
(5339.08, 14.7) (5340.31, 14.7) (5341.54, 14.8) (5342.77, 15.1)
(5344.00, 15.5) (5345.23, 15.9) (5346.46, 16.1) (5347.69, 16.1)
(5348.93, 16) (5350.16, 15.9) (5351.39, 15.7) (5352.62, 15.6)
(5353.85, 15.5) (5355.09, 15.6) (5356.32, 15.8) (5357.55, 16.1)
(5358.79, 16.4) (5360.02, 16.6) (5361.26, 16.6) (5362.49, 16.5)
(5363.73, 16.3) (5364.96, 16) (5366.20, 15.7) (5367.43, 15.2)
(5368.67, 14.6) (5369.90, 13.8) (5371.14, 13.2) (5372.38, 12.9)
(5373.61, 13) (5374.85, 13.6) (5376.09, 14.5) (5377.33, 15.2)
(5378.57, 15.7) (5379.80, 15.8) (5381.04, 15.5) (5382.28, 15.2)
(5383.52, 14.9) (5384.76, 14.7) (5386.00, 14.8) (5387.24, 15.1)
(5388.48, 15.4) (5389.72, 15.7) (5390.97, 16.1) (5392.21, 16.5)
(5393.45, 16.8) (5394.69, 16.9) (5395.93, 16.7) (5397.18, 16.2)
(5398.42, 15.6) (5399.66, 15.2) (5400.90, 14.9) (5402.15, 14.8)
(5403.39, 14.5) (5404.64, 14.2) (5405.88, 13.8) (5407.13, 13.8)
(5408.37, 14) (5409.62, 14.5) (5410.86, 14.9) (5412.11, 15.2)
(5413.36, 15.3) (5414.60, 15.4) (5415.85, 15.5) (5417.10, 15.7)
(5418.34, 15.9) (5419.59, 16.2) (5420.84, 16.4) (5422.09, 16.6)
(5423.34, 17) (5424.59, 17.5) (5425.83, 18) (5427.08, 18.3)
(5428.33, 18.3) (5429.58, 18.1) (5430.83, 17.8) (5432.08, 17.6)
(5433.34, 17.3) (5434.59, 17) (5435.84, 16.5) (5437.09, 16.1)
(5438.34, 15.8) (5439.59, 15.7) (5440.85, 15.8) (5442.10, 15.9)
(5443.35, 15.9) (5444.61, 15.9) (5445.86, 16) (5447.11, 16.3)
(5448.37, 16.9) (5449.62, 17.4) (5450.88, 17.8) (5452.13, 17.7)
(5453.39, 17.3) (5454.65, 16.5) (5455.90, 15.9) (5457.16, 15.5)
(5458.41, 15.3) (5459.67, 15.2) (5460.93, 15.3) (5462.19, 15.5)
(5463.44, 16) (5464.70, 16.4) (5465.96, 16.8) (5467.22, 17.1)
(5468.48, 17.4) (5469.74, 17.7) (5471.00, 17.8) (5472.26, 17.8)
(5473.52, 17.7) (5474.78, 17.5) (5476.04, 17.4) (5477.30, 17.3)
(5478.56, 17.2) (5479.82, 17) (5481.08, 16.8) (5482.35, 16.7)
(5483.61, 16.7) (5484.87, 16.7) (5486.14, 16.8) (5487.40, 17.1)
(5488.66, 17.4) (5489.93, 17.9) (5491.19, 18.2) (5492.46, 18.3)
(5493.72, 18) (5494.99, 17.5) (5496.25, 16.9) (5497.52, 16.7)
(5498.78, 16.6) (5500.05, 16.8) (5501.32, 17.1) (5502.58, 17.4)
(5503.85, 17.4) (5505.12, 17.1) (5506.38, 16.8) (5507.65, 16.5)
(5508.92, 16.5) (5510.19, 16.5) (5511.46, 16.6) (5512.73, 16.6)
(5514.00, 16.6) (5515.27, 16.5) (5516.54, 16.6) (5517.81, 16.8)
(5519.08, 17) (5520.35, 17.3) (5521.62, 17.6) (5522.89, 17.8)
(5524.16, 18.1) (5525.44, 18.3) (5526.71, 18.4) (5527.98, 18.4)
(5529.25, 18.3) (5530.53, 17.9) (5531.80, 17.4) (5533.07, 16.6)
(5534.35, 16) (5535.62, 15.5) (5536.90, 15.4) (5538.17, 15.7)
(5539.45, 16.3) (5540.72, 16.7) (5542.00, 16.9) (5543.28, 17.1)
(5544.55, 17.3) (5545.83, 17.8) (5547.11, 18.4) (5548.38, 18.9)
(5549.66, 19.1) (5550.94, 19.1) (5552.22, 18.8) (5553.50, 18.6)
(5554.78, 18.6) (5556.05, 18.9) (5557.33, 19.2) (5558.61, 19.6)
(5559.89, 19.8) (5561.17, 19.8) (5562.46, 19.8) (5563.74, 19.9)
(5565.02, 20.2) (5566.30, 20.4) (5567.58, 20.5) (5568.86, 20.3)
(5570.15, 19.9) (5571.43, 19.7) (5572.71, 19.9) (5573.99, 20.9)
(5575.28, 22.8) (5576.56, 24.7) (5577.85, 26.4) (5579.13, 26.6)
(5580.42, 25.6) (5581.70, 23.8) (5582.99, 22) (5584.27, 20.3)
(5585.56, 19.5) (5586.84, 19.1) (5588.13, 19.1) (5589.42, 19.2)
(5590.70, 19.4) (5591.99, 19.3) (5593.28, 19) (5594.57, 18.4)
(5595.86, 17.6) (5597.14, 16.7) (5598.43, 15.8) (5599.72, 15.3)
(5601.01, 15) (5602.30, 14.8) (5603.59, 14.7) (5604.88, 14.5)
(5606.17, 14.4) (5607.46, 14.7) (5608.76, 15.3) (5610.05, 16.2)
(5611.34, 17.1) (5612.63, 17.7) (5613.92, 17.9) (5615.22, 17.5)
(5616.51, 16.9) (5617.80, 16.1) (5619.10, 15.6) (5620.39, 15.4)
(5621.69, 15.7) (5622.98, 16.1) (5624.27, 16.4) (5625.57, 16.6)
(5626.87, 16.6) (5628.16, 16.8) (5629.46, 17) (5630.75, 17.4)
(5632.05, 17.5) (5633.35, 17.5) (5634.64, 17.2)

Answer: 1.34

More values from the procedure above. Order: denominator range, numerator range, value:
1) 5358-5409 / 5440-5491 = 1.14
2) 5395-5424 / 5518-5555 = 1.20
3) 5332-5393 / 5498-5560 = 1.22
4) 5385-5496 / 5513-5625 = 1.16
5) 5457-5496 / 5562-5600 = 1.25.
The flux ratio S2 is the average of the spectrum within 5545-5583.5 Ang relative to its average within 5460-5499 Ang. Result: 1.21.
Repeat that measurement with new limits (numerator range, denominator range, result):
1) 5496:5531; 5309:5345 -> 1.22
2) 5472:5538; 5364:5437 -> 1.10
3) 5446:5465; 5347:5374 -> 1.06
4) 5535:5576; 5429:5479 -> 1.13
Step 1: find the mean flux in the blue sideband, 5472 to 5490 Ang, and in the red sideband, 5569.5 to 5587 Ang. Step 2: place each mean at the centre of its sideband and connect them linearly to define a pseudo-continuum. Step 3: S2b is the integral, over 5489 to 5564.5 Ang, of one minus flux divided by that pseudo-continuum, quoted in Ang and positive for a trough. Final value 7.5 Ang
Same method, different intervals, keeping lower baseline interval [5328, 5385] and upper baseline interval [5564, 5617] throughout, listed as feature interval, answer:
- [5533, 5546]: 1.2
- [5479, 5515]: 0.7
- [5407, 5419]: 0.6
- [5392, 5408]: 0.4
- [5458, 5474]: 0.2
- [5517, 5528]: 0.1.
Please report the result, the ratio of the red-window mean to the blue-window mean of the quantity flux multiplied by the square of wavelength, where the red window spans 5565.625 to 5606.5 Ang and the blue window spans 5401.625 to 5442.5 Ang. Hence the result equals 1.29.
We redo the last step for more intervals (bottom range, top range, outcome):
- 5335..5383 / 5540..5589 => 1.43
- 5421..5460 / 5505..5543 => 1.04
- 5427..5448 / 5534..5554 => 1.08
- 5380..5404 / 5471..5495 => 1.15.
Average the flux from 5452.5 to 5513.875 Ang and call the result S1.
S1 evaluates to 16.9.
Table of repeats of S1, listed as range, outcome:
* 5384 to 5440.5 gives 16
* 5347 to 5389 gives 15.3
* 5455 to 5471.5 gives 16.3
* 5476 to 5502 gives 17.2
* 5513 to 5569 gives 18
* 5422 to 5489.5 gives 16.8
